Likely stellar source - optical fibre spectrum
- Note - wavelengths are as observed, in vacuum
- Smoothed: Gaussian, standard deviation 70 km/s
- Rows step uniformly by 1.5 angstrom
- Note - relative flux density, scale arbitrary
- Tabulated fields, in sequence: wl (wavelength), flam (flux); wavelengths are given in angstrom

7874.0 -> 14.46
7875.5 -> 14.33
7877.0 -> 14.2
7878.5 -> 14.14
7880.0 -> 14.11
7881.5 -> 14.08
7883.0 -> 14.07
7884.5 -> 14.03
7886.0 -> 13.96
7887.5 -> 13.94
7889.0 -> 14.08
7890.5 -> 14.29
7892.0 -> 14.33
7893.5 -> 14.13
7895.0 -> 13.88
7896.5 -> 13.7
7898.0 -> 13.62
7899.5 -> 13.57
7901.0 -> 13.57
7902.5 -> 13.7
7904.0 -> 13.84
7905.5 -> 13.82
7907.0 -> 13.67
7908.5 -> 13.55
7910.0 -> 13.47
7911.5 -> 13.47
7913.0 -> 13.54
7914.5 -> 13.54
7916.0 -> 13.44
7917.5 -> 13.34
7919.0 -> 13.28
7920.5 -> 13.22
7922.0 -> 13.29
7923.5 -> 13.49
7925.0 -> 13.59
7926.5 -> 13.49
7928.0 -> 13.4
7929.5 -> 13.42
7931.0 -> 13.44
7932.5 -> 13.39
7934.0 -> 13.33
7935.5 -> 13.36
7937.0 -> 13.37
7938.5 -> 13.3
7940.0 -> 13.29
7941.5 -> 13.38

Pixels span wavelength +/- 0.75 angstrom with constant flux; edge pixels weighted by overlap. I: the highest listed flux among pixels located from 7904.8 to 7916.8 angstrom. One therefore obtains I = 13.82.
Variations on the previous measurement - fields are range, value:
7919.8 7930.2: 13.59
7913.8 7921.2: 13.54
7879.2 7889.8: 14.11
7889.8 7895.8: 14.33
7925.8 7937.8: 13.49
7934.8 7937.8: 13.37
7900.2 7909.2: 13.84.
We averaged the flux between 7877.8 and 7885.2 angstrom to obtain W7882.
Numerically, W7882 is 14.1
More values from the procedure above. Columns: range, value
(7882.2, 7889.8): 14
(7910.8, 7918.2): 13.5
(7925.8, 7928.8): 13.4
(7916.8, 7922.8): 13.3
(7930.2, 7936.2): 13.4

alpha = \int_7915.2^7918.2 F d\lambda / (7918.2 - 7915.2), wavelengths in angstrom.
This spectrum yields 13.4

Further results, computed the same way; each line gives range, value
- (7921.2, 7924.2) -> 13.4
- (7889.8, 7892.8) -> 14.3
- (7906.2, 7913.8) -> 13.5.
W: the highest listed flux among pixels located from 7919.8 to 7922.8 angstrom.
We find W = 13.29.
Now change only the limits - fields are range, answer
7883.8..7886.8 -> 14.03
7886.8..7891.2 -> 14.29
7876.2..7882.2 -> 14.2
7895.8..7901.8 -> 13.7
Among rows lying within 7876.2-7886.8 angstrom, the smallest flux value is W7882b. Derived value 13.96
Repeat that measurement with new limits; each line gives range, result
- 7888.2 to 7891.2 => 14.08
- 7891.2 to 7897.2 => 13.7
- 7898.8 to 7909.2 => 13.55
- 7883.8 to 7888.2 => 13.94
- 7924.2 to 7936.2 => 13.33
